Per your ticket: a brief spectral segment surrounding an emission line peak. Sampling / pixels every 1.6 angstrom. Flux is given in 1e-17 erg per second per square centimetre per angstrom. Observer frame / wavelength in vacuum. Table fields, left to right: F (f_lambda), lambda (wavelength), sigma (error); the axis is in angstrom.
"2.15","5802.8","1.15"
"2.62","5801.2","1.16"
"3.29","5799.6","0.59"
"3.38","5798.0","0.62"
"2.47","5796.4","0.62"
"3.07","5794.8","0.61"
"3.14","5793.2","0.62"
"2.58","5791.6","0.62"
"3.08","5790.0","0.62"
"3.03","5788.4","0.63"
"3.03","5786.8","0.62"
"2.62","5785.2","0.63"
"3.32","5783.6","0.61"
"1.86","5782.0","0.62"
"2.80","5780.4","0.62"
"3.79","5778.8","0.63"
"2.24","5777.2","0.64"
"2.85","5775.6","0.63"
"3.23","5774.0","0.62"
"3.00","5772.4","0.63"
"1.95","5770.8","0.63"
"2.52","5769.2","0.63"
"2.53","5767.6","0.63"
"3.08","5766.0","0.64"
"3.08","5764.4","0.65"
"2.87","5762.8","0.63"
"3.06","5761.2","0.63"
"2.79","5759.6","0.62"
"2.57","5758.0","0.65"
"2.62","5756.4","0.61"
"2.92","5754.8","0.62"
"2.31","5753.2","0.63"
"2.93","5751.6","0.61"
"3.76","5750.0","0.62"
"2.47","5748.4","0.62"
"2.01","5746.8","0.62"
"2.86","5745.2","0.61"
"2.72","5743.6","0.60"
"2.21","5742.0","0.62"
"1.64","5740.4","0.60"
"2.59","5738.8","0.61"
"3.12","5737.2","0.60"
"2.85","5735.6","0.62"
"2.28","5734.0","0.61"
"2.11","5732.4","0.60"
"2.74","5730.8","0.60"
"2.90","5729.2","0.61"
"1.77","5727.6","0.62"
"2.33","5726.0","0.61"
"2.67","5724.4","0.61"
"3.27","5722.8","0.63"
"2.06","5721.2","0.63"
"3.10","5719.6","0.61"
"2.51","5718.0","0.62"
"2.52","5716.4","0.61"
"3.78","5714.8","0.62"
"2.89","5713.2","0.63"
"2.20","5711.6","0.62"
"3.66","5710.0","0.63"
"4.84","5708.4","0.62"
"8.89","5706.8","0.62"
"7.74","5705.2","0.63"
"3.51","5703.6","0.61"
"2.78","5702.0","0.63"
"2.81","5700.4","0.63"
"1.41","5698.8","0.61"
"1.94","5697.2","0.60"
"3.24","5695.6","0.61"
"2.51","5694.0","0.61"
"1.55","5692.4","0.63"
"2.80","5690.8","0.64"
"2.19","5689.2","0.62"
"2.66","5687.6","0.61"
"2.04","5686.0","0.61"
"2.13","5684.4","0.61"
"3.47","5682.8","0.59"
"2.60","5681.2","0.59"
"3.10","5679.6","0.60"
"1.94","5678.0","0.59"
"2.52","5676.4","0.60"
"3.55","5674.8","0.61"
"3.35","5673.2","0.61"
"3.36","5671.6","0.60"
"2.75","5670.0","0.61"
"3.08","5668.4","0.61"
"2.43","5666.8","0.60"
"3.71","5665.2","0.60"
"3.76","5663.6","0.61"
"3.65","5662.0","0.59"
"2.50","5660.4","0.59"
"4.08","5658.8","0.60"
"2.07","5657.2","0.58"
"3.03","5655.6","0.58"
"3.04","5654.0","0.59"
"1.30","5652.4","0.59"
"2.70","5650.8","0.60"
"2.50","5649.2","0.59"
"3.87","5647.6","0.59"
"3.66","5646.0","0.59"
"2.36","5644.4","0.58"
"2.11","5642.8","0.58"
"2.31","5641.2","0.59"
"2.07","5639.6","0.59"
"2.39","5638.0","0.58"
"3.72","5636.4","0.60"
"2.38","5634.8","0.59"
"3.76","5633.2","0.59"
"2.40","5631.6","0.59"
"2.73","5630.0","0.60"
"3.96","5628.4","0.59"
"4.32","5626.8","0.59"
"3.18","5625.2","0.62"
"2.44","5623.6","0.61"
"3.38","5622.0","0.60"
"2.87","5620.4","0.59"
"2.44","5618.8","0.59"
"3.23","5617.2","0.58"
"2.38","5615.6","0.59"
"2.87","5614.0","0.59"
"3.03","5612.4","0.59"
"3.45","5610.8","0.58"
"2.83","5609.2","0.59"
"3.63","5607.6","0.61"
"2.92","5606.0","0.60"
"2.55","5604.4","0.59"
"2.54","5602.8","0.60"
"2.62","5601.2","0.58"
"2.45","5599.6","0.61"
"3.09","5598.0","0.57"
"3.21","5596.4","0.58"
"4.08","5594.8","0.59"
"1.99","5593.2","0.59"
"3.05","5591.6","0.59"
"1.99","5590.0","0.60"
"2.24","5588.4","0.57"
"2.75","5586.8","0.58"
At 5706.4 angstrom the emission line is H-beta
